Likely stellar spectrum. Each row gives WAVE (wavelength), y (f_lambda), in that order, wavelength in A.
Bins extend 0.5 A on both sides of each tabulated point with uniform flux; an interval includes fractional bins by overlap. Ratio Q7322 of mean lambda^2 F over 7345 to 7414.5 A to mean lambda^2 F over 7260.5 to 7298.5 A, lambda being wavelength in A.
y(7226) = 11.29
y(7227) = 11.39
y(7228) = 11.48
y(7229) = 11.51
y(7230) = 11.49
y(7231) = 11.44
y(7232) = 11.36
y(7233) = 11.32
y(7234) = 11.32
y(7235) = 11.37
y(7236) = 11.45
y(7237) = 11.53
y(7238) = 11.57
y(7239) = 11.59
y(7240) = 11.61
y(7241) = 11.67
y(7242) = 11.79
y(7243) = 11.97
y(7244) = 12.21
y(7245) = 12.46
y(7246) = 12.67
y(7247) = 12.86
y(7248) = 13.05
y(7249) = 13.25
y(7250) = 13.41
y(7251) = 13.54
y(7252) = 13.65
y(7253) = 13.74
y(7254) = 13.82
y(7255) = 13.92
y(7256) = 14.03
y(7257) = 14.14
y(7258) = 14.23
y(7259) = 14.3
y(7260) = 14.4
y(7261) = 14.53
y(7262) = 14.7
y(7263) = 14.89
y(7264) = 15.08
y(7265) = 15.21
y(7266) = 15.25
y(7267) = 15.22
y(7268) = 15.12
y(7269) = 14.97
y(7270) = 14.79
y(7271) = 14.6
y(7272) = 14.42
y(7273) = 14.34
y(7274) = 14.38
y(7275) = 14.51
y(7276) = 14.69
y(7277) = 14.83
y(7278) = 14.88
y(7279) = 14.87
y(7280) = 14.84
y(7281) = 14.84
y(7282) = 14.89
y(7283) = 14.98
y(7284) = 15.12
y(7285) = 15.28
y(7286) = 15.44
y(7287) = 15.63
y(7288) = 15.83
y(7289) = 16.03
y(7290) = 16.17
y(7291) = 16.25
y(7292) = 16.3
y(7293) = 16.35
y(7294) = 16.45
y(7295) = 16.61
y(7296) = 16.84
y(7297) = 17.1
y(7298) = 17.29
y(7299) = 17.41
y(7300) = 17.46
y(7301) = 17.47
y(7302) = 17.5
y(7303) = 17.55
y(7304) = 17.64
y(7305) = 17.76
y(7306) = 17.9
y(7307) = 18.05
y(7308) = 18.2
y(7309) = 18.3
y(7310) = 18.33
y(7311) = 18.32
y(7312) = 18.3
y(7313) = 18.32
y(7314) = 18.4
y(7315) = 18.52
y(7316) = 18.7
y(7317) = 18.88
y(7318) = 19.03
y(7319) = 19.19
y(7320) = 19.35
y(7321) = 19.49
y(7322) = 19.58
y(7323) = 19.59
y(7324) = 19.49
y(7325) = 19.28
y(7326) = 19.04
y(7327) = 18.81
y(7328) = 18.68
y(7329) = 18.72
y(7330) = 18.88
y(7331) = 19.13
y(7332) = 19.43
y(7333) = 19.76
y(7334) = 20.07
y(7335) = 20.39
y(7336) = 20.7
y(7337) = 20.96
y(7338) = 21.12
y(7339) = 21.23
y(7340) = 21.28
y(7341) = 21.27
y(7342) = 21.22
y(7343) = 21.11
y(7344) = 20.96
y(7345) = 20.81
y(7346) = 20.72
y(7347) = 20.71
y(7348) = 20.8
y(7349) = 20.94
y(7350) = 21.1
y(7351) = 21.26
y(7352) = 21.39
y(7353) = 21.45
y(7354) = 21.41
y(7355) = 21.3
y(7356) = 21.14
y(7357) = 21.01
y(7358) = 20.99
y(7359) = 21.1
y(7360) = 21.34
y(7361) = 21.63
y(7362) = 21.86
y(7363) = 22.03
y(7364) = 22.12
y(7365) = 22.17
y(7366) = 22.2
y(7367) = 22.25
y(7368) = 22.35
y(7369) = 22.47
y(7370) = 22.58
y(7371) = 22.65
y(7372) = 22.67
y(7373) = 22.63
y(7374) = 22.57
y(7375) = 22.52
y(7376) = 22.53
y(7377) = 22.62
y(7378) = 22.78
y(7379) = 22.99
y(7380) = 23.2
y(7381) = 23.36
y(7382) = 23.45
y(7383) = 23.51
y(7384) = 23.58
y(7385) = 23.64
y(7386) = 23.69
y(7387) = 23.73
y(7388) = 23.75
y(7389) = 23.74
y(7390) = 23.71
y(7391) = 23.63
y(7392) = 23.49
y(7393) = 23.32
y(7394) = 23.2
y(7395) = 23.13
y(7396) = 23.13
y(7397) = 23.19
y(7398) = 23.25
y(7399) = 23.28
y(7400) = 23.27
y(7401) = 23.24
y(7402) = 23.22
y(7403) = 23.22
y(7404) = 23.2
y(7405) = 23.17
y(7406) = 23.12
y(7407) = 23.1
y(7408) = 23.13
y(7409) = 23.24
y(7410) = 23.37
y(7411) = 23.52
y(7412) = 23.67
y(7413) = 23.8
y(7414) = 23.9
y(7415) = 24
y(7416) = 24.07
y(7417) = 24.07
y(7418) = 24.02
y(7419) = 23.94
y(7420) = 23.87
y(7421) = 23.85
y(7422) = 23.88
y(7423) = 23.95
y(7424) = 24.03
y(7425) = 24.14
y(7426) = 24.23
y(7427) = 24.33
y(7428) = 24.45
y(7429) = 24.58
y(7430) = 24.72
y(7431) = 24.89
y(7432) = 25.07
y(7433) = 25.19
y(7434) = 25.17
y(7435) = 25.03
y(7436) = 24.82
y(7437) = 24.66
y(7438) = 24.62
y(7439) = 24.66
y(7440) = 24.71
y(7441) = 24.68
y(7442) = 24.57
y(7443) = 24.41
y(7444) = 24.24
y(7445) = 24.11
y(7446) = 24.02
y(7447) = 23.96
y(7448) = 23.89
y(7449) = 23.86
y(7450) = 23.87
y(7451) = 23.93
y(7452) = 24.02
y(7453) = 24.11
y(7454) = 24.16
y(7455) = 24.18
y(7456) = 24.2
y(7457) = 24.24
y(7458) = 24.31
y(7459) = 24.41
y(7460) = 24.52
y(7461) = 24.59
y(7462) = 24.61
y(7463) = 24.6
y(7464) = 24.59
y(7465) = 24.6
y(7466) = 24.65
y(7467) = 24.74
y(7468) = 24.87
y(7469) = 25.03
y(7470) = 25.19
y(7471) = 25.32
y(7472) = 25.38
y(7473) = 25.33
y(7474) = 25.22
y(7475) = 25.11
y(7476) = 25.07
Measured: 1.51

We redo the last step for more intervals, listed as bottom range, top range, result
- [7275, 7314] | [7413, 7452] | 1.52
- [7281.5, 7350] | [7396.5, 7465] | 1.34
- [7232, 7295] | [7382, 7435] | 1.76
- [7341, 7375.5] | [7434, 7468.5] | 1.16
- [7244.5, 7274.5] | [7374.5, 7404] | 1.70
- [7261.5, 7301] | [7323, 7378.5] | 1.39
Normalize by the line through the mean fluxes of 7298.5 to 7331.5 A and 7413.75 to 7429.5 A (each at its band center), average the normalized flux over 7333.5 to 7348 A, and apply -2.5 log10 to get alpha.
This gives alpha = -0.05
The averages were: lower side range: 18.5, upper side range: 24.1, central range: 20.9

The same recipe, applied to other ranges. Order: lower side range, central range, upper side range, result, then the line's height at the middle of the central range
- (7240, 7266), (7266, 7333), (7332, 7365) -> 0.01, 17.2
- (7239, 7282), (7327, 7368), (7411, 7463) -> -0.10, 19.1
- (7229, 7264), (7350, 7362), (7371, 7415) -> -0.03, 20.6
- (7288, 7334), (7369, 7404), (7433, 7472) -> -0.08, 21.5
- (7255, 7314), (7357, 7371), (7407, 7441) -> -0.06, 20.7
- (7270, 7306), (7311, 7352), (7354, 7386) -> -0.03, 19.3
